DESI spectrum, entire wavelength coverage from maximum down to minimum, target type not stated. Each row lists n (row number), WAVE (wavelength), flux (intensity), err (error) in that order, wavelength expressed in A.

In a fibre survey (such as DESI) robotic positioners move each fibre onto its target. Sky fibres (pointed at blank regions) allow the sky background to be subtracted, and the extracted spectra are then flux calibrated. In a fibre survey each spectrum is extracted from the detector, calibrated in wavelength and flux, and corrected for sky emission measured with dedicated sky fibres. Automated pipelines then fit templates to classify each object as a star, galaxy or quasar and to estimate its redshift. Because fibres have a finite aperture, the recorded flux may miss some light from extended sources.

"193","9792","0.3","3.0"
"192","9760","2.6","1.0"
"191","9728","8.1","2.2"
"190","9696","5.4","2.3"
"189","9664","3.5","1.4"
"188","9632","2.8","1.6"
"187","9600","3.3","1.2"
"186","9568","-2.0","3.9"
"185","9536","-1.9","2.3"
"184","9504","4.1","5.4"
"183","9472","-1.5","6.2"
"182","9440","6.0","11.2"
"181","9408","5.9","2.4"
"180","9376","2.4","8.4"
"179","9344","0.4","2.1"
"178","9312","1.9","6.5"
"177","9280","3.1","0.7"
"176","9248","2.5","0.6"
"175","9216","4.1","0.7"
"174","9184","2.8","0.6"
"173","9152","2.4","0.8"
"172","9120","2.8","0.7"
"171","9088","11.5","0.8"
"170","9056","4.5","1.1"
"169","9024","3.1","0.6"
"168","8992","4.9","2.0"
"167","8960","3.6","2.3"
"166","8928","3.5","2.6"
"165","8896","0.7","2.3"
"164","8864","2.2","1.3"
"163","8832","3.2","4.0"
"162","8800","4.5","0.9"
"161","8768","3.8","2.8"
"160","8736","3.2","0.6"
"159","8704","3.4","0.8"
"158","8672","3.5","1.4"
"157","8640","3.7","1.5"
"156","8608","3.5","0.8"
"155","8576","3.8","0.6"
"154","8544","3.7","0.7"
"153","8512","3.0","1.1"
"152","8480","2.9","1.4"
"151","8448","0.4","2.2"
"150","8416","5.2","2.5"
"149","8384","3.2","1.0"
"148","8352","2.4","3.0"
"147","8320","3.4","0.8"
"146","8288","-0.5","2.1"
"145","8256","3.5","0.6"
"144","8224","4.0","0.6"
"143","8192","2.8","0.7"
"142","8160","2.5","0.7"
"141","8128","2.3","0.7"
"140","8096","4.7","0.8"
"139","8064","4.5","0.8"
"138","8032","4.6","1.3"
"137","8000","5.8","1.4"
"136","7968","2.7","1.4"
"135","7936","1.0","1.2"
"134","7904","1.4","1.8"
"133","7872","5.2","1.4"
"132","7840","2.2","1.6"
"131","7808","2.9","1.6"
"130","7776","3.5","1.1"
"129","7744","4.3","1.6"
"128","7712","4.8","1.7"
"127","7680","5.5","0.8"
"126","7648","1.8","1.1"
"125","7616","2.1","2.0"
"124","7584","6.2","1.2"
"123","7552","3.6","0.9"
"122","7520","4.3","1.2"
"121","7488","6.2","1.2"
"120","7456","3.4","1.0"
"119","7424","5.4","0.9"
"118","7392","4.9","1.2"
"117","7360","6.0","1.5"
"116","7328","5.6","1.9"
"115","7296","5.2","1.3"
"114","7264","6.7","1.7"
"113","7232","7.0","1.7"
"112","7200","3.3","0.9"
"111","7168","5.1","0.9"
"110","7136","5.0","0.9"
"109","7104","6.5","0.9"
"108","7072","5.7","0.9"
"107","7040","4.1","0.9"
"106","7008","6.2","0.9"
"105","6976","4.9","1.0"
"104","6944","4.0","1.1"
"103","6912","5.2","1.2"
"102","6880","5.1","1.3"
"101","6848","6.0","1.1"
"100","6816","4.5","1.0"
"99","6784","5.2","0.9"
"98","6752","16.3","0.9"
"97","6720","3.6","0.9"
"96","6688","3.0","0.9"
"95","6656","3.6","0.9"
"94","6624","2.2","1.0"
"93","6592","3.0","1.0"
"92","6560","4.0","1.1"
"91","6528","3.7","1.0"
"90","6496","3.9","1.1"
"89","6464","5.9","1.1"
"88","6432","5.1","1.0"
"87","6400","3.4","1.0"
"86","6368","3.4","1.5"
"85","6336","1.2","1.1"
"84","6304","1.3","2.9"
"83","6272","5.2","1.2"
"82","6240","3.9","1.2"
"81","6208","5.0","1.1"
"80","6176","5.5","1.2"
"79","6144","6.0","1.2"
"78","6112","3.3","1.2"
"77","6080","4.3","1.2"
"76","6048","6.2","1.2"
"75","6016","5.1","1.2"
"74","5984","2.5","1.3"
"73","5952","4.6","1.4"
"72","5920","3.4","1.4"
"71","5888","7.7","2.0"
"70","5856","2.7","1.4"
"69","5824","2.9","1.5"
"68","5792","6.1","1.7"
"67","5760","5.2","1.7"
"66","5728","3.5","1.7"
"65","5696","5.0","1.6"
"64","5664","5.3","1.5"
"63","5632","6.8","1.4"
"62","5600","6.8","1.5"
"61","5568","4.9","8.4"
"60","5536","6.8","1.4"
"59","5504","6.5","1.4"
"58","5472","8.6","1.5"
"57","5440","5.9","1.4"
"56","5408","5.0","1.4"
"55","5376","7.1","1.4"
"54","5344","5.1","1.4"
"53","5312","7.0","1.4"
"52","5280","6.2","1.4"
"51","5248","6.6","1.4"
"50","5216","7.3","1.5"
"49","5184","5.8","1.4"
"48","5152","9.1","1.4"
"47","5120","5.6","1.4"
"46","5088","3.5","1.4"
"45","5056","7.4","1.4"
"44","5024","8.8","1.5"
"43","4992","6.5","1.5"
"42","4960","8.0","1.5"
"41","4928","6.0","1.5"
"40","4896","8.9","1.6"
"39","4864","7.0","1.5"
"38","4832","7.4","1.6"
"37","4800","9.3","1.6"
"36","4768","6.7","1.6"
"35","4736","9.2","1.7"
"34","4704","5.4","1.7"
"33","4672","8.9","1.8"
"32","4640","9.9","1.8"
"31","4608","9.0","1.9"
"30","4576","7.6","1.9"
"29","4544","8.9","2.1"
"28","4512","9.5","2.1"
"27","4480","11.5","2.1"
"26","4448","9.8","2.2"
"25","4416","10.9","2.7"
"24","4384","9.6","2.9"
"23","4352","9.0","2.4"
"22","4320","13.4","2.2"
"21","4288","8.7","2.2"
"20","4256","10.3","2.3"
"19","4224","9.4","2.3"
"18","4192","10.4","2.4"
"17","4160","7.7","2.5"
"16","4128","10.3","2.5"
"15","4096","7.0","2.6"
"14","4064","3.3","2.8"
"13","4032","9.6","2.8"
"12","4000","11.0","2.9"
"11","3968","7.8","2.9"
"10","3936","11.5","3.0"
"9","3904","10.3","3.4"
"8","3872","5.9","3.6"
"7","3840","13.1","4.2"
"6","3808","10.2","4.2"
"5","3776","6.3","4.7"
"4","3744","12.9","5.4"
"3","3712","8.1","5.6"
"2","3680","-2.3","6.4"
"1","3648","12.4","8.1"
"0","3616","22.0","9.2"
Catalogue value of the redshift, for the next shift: 0.81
